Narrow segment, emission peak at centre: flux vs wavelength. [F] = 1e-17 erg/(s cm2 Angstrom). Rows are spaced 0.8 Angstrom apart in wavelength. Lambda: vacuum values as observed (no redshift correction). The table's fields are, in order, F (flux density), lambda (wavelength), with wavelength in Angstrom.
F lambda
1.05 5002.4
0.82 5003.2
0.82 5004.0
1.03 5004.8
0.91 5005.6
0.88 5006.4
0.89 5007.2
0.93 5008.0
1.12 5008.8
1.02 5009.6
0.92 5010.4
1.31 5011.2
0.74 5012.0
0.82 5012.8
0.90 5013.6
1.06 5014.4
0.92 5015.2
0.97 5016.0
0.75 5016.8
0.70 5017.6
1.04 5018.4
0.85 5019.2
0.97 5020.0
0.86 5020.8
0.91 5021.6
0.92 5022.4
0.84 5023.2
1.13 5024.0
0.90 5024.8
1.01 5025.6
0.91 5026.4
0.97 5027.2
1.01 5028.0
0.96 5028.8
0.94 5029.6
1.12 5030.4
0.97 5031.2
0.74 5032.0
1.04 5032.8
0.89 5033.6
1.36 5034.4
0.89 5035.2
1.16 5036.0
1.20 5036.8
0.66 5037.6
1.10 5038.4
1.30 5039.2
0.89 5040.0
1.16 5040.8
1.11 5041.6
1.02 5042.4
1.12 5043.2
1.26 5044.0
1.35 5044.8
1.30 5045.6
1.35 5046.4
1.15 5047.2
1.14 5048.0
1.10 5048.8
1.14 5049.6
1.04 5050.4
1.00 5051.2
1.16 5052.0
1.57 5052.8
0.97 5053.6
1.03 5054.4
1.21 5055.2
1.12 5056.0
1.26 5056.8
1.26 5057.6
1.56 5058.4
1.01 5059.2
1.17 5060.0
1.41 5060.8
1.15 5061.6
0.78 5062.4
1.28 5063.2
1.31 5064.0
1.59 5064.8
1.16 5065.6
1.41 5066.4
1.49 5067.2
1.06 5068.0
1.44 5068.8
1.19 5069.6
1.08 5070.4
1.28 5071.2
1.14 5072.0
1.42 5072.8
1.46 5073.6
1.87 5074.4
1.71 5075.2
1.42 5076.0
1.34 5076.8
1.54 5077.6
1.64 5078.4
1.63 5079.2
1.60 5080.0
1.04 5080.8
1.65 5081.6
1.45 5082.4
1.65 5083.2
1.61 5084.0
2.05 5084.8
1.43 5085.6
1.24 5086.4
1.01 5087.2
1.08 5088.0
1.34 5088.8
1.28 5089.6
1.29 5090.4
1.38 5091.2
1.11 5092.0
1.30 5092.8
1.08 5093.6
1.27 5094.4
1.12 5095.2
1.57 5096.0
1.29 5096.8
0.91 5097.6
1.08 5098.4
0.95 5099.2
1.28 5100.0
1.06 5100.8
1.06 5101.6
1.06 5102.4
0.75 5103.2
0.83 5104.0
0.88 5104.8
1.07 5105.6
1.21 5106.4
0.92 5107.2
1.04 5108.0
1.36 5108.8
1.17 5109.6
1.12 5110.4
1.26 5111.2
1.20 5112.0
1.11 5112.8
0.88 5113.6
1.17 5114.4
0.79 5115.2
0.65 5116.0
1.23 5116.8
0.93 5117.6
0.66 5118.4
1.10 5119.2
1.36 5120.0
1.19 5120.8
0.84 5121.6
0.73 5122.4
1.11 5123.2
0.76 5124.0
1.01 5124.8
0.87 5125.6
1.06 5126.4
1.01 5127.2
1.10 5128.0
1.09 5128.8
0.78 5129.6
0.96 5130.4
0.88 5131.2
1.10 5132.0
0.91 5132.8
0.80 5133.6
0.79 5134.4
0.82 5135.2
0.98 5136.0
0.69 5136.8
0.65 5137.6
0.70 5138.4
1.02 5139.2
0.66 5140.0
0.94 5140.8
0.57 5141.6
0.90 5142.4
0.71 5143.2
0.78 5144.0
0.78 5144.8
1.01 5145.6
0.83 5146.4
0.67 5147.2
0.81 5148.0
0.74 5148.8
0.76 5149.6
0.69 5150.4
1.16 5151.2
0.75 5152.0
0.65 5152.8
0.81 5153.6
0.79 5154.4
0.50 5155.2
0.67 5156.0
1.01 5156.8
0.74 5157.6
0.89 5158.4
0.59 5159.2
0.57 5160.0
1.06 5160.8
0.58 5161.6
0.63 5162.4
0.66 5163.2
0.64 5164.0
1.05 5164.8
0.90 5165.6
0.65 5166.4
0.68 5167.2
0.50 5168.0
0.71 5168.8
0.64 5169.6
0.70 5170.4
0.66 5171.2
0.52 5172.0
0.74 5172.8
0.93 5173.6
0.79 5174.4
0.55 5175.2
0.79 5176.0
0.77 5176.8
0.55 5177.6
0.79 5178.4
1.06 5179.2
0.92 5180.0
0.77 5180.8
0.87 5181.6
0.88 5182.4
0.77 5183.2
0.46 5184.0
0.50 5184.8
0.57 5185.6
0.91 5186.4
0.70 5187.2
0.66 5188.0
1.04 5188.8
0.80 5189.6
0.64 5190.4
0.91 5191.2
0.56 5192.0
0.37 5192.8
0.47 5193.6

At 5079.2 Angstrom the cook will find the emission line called C III] 1909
